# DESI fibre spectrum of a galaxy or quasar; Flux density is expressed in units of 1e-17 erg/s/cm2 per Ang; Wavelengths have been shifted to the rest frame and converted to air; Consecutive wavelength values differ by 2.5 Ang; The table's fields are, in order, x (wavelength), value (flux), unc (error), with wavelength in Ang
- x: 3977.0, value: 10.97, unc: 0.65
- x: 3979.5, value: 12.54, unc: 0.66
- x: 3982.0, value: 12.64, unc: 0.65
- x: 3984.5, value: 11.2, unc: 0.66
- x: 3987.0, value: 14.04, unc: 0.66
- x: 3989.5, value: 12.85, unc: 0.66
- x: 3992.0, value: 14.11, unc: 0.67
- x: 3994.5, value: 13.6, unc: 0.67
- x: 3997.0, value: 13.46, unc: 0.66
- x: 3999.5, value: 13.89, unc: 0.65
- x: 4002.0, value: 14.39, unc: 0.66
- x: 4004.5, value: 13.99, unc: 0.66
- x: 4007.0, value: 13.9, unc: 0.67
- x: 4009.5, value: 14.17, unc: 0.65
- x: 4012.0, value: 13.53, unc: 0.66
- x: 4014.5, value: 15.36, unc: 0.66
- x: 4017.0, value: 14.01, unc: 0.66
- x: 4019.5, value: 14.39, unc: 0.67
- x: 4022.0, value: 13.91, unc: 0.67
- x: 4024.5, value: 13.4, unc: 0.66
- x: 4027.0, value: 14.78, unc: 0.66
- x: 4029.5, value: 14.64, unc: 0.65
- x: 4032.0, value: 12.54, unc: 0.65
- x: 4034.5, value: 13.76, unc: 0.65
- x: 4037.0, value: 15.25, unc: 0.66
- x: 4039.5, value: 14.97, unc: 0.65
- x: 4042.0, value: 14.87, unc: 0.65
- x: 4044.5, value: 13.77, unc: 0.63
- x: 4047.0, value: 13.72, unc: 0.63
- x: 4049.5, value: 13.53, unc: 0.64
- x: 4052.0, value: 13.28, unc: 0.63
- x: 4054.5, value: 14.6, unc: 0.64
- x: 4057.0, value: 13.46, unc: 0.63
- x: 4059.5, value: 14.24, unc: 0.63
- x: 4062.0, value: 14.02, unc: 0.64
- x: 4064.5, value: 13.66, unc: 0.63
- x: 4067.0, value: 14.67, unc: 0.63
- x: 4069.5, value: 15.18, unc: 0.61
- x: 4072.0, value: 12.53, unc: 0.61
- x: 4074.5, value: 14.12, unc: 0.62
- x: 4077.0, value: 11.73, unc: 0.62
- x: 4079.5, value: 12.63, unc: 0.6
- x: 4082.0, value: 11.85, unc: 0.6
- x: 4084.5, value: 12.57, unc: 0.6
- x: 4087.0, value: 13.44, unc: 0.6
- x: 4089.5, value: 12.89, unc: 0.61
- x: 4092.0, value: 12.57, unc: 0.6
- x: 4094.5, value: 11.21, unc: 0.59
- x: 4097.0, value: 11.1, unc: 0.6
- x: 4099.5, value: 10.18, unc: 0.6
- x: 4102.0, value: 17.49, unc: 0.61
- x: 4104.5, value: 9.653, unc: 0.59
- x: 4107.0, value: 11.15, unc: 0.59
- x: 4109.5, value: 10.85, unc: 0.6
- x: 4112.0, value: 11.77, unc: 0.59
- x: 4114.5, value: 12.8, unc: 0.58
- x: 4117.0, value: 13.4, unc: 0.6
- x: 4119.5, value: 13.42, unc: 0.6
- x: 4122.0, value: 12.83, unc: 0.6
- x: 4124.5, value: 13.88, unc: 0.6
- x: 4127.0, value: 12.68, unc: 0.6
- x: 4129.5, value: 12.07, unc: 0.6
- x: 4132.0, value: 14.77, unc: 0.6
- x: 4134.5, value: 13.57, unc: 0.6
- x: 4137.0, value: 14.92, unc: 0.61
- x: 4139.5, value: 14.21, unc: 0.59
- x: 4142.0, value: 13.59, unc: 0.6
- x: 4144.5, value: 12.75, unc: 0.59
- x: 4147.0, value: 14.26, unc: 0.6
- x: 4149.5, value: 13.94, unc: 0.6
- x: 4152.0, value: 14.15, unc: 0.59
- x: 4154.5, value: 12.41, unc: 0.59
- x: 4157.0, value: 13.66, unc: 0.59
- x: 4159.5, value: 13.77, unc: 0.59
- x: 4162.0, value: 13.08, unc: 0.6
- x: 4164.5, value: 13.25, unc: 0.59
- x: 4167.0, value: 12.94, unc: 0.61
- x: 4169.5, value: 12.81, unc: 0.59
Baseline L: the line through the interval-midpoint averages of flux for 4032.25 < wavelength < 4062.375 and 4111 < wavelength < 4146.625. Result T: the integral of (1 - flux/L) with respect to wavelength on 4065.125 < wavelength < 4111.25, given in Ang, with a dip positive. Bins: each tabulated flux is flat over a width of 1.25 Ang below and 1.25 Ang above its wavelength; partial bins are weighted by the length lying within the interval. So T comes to 3.9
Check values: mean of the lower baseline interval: 14.1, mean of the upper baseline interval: 13.4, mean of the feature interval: 12.6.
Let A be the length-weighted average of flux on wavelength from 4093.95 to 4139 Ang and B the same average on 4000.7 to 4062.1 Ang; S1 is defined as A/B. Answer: 0.9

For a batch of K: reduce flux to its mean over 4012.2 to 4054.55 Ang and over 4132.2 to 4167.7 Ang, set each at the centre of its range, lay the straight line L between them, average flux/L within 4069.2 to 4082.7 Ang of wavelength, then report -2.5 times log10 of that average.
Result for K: 0.09 mag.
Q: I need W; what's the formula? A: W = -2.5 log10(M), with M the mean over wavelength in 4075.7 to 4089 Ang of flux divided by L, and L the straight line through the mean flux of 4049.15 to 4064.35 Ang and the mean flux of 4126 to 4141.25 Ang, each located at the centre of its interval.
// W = 0.11 mag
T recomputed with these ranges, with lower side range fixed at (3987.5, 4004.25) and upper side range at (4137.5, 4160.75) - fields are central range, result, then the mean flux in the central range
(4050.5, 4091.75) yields 0.9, 13.4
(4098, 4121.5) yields 2.4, 12.3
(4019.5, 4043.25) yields -0.9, 14.2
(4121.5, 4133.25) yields 0.4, 13.3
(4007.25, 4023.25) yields -0.5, 14.2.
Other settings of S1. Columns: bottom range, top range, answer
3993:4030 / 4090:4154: 0.92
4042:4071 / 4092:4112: 0.84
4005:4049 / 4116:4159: 0.96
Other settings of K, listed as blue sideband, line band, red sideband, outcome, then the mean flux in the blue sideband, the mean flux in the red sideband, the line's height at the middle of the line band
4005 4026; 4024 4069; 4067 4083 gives -0.039 mag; 14.1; 13.2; 13.6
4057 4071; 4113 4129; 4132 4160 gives 0.067 mag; 14.2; 13.8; 13.9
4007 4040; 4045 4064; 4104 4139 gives -0.007 mag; 14.2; 12.8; 13.7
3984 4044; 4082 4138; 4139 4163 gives 0.085 mag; 14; 13.6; 13.7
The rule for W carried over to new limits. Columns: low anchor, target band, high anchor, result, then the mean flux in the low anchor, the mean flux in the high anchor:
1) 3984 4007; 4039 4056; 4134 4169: -0.04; 13.6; 13.6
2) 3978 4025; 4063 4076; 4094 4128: -0.09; 13.6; 12.3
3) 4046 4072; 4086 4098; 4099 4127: 0.07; 14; 12.6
